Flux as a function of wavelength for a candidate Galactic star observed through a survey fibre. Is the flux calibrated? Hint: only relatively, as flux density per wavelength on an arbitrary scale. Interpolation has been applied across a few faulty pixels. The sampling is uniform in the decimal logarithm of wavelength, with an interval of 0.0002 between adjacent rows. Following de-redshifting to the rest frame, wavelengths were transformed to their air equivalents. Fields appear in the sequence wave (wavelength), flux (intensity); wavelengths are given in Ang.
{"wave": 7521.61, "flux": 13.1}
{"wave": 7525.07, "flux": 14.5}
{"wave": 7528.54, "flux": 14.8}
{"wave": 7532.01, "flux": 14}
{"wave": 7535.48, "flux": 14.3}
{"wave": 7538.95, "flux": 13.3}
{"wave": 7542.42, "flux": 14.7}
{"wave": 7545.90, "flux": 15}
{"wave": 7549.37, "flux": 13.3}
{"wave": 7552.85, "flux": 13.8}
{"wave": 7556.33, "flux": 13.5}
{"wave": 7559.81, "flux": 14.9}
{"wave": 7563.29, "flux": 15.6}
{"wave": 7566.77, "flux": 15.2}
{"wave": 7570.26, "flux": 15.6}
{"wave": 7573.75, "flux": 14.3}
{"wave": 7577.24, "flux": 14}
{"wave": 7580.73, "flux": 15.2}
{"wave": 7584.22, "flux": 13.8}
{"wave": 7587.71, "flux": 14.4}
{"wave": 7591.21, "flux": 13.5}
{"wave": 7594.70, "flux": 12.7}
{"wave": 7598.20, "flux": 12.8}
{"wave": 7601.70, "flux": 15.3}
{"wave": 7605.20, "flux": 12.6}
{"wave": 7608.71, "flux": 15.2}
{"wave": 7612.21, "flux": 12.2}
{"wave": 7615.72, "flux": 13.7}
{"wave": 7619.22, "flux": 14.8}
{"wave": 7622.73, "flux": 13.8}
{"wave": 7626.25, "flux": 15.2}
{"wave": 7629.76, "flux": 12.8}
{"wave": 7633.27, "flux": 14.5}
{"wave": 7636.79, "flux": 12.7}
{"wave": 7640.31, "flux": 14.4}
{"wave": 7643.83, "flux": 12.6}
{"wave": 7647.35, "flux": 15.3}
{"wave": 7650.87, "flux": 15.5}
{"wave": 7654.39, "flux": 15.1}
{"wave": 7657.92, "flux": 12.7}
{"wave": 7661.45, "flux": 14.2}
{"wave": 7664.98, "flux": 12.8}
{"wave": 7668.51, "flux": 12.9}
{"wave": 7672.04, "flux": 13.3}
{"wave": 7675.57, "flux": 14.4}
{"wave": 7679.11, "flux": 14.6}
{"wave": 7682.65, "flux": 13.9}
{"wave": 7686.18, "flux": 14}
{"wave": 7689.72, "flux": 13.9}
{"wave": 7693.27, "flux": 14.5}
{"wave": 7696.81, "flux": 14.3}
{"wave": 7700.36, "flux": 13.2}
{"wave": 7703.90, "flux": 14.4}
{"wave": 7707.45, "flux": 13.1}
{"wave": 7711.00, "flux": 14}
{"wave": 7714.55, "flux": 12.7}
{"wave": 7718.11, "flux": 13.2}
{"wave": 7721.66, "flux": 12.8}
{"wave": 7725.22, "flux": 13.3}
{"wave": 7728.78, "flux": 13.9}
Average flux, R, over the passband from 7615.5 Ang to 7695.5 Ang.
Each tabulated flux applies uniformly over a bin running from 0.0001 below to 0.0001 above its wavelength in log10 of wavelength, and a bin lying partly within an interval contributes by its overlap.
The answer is 14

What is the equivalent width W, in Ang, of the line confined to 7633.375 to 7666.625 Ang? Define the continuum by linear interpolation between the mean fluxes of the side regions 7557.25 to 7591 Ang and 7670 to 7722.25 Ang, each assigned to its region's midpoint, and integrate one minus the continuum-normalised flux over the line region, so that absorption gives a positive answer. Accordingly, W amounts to 0.4 Ang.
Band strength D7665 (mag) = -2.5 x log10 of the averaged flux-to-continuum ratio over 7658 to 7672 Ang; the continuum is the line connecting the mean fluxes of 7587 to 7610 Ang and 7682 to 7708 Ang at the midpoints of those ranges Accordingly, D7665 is 0.05 mag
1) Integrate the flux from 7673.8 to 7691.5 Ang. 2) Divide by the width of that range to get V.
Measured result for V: 14.2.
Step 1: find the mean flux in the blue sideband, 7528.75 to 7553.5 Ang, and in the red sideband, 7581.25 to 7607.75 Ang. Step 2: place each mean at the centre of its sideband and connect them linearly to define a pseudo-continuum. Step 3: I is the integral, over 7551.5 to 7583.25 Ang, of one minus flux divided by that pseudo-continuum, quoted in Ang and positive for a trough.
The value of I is -1.72 Ang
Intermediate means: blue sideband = 14.1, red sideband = 13.7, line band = 14.7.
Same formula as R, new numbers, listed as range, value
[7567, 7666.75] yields 14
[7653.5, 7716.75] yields 13.8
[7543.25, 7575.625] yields 14.6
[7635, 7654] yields 14.2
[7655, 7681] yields 13.6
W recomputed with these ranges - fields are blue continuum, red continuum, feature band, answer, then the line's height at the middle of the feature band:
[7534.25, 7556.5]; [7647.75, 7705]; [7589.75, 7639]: 1.1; 14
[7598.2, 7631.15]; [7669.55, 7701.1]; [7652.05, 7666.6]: 0.2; 14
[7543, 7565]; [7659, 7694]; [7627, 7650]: 0.2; 14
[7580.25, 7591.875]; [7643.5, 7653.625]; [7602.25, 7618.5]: 0.9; 14.4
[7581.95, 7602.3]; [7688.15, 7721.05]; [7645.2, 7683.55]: -1.0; 13.7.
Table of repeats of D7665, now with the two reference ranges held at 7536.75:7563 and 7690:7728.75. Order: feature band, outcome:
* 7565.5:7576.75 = -0.061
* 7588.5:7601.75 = 0.046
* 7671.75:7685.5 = -0.035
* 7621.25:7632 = -0.006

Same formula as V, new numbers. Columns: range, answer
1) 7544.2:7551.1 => 14.2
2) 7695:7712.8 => 13.8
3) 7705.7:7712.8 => 13.6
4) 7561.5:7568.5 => 15.4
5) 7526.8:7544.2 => 14.2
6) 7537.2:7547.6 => 14.3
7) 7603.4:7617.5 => 13.4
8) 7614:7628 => 14.4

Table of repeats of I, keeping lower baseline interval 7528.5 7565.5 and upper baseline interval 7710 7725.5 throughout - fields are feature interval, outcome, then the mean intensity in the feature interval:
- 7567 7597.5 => -0.30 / 14.2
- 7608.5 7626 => -0.16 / 13.9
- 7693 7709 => -0.72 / 13.9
